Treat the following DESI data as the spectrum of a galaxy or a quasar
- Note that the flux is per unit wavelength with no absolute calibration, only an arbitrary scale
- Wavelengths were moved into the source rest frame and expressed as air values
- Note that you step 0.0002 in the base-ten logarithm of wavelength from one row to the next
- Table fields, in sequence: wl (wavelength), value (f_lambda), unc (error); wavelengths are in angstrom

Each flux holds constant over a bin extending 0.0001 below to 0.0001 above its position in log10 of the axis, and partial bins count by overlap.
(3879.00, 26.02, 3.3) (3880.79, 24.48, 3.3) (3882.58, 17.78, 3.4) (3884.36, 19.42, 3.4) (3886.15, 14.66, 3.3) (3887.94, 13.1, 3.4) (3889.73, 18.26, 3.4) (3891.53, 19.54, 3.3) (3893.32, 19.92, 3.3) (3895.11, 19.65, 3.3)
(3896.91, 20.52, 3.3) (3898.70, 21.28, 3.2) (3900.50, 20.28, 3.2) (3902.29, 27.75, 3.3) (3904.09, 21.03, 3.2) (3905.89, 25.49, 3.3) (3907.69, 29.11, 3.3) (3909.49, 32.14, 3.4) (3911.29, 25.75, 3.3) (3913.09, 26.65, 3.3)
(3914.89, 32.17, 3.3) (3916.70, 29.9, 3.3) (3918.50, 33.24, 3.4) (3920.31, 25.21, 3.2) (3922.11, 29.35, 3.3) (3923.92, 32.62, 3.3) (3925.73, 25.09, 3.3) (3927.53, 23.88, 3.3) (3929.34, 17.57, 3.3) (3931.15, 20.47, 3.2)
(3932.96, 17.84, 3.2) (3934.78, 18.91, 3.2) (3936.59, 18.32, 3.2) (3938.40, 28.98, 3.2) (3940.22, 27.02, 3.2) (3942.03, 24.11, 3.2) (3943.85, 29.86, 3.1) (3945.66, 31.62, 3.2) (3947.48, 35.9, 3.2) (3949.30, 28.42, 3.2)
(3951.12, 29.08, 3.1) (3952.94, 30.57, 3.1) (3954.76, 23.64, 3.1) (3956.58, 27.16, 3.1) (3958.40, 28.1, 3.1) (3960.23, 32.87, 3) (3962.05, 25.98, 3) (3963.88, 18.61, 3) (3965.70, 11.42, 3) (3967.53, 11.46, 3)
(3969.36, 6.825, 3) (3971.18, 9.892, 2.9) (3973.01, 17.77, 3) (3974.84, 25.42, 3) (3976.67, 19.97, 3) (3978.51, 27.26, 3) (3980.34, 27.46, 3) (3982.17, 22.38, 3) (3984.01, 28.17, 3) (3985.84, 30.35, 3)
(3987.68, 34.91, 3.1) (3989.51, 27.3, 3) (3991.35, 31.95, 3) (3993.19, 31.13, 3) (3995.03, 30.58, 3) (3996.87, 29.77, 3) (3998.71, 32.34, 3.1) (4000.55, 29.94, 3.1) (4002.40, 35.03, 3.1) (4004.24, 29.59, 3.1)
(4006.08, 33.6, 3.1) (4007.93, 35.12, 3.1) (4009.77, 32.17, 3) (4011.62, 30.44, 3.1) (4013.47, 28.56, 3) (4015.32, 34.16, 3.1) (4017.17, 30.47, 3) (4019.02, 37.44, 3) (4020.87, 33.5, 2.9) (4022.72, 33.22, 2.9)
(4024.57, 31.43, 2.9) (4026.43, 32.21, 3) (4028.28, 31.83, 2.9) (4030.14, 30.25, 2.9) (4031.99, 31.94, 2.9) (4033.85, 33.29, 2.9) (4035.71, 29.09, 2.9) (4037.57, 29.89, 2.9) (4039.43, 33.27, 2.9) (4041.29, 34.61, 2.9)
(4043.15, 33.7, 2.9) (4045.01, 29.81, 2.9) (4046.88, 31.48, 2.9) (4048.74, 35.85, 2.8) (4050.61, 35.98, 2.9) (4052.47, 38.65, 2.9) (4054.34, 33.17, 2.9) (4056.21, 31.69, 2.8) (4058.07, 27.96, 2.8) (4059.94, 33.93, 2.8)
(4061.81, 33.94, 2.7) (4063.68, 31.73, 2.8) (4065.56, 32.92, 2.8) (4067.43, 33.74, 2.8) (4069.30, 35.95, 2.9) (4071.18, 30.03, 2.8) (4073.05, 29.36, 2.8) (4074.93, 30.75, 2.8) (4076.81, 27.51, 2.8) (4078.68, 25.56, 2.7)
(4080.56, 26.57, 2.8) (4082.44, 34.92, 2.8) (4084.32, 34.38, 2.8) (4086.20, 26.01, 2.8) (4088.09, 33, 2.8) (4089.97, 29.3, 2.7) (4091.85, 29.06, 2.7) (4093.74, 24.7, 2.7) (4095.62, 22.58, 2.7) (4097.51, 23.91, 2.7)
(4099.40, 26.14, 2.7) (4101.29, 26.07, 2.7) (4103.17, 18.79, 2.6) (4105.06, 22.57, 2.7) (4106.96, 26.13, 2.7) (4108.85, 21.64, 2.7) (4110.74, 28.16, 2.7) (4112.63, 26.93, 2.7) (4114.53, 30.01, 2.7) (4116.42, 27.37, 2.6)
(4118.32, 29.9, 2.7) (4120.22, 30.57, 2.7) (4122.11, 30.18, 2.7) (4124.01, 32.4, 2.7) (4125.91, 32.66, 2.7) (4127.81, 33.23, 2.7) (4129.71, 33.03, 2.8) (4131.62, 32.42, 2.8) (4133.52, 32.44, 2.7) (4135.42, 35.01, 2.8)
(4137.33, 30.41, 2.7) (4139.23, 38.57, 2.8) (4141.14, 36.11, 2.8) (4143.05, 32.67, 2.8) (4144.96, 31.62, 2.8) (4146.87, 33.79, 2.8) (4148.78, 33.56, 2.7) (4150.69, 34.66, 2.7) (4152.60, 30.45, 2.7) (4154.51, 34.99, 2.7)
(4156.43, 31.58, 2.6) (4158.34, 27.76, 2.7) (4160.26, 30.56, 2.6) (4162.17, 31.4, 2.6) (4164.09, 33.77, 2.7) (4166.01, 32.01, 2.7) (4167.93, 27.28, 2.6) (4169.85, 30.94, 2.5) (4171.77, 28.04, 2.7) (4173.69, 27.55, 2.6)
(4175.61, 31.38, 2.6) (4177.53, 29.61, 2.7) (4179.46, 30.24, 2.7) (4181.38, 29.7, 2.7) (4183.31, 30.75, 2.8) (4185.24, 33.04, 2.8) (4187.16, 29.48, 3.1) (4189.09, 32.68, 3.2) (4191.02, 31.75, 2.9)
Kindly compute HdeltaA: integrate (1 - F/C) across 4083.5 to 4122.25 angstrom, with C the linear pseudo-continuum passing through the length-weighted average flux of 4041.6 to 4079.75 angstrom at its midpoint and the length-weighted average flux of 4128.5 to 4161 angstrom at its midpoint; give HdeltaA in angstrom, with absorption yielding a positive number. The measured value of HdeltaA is 6.7 angstrom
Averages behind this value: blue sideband 32.2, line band 26.9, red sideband 32.9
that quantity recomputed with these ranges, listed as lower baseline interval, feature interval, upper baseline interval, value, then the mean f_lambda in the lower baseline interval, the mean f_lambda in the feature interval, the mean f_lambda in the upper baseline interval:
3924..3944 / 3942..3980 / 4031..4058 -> 2.4 angstrom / 23.1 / 23.6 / 32.9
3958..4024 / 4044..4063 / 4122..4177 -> -2.6 angstrom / 27.4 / 33.2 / 32.1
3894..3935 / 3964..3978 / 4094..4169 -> 5.9 angstrom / 25.1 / 15.3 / 30.1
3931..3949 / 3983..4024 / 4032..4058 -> -2.4 angstrom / 25.6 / 31.8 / 32.9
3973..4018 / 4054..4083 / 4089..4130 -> -3.0 angstrom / 29.7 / 31.1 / 27.4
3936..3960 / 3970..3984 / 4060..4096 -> 3.4 angstrom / 28.2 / 21.6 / 30.3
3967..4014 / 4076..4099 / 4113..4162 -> 1.8 angstrom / 27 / 28.1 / 32.2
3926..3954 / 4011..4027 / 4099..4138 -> -3.2 angstrom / 25.5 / 32.4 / 28.9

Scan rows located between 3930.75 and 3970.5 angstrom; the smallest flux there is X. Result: 6.825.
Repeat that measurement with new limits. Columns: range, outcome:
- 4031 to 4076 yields 27.96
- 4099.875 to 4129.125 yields 18.79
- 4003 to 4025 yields 28.56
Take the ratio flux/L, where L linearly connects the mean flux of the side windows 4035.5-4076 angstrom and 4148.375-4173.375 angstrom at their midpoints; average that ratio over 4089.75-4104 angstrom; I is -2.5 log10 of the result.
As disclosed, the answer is 0.274 mag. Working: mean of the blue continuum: 32.7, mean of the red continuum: 31.2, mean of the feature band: 24.9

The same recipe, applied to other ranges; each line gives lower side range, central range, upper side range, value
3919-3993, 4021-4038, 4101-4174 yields -0.17 mag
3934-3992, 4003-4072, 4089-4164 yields -0.20 mag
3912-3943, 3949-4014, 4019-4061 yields 0.10 mag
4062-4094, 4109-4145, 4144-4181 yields -0.02 mag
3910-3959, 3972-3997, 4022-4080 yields 0.07 mag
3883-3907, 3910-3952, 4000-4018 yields -0.12 mag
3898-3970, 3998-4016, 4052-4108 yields -0.18 mag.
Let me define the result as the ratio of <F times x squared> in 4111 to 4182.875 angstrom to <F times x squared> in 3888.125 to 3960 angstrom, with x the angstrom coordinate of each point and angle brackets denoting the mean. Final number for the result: 1.4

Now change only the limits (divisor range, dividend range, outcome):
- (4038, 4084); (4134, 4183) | 1.03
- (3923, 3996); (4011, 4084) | 1.35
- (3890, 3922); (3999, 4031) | 1.35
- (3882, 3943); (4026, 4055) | 1.49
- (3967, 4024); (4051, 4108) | 1.09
